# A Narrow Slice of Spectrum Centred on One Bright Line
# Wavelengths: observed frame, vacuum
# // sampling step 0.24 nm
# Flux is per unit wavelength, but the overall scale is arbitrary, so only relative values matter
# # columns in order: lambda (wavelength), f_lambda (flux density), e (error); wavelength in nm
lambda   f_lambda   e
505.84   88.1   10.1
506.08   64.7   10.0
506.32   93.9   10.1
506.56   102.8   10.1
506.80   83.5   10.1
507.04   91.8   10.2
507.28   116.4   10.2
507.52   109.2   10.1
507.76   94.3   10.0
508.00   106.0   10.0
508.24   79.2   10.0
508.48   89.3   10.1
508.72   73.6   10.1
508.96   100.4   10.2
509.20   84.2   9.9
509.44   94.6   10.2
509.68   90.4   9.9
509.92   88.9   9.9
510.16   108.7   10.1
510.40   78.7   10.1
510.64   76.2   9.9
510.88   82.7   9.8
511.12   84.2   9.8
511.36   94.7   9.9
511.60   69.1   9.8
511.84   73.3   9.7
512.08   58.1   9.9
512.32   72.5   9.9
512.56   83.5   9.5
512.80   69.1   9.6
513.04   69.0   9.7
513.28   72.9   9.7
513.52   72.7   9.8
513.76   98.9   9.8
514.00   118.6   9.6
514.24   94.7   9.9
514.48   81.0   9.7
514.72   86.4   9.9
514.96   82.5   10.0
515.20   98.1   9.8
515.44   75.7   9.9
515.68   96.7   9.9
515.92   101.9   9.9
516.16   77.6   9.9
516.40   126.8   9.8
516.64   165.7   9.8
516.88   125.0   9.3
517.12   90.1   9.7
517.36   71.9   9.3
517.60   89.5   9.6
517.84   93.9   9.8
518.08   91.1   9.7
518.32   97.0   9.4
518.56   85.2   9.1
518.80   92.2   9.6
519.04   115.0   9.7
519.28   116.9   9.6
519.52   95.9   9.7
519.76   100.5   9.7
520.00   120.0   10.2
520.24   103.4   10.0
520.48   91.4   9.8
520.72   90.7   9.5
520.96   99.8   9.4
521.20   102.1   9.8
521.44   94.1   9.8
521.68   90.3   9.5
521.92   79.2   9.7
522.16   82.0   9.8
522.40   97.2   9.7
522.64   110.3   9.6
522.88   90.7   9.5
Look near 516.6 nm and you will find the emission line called H-gamma 4340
